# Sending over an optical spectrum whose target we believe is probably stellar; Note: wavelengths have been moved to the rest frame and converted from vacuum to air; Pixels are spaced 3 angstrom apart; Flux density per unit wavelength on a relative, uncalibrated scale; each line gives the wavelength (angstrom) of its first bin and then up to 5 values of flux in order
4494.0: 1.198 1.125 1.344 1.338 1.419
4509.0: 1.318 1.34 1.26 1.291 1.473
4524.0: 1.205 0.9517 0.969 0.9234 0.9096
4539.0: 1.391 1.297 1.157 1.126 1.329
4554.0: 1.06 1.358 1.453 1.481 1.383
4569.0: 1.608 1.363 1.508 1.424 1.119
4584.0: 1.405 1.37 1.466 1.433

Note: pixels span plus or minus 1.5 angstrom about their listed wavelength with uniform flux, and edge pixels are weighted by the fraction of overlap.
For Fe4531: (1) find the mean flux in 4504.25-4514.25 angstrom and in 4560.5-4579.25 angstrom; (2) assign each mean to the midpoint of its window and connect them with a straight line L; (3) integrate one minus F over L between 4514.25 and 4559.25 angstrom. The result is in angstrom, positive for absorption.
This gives 6.99 angstrom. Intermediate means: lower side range 1.35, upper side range 1.46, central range 1.18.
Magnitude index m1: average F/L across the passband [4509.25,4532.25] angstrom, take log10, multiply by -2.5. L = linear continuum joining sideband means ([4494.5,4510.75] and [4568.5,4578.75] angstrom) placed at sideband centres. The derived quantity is 0.11 mag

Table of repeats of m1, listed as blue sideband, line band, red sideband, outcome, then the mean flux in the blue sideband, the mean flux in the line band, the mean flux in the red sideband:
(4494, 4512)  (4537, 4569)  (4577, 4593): 0.02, 1.3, 1.31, 1.36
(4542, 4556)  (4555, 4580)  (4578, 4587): -0.15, 1.19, 1.43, 1.31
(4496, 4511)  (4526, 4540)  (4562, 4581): 0.32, 1.32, 1.02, 1.43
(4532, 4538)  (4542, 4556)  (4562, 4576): -0.03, 0.955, 1.19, 1.47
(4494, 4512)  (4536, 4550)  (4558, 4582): 0.14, 1.3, 1.21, 1.42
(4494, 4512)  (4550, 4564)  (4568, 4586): 0.03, 1.3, 1.33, 1.4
